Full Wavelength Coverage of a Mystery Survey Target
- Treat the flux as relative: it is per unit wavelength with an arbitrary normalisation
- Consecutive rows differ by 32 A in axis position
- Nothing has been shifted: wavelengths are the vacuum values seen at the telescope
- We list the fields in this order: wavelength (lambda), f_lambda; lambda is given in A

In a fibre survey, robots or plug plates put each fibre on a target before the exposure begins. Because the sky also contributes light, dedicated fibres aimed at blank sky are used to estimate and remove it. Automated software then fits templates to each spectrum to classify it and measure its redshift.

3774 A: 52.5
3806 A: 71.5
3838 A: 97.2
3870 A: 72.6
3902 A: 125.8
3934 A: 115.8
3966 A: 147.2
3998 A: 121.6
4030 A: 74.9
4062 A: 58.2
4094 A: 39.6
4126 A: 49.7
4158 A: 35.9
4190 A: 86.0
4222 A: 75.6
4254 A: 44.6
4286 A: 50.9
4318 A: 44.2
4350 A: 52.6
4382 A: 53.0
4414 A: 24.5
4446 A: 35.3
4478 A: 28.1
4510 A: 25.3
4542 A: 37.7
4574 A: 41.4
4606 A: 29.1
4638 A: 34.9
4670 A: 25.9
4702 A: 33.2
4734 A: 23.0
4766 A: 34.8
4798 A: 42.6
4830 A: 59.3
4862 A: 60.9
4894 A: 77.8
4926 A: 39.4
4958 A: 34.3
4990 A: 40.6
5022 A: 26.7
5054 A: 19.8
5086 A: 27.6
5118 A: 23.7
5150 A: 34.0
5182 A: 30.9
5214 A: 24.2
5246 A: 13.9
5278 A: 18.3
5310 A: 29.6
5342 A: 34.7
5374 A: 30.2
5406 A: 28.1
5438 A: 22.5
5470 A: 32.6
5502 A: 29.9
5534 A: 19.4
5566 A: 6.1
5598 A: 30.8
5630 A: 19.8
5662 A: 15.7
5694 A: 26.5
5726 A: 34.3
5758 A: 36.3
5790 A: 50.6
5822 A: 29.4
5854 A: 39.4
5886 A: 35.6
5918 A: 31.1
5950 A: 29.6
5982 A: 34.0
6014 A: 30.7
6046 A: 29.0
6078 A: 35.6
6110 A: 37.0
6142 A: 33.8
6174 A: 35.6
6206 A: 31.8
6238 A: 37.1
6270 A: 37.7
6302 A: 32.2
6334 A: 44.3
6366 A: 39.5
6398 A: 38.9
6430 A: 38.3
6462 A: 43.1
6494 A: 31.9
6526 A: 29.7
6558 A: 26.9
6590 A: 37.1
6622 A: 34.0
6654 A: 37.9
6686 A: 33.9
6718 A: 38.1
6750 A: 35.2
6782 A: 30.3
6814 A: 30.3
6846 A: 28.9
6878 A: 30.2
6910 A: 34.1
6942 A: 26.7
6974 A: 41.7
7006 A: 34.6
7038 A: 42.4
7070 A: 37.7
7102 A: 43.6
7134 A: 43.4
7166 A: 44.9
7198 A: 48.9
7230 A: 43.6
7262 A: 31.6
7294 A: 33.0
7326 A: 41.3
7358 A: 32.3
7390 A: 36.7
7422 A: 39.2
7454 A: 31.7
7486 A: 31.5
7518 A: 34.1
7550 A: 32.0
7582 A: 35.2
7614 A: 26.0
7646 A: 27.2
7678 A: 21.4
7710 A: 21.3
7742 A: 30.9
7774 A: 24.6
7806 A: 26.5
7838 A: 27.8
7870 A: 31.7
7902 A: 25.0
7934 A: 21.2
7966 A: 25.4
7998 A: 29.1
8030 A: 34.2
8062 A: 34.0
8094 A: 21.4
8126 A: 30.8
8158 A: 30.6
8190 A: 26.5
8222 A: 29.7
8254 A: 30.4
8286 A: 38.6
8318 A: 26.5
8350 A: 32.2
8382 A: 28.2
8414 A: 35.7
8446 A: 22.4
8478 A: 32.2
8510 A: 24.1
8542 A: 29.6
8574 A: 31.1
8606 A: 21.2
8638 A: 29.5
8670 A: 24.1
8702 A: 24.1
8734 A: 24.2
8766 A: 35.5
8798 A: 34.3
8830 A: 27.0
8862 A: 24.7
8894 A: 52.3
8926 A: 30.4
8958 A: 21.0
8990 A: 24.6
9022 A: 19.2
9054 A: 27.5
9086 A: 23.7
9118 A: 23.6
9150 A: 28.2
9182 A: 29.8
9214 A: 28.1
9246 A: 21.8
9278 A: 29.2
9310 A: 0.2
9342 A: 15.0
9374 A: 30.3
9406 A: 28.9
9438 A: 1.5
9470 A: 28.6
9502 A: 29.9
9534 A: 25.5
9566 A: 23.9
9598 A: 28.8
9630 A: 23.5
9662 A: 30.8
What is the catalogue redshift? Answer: 1.567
